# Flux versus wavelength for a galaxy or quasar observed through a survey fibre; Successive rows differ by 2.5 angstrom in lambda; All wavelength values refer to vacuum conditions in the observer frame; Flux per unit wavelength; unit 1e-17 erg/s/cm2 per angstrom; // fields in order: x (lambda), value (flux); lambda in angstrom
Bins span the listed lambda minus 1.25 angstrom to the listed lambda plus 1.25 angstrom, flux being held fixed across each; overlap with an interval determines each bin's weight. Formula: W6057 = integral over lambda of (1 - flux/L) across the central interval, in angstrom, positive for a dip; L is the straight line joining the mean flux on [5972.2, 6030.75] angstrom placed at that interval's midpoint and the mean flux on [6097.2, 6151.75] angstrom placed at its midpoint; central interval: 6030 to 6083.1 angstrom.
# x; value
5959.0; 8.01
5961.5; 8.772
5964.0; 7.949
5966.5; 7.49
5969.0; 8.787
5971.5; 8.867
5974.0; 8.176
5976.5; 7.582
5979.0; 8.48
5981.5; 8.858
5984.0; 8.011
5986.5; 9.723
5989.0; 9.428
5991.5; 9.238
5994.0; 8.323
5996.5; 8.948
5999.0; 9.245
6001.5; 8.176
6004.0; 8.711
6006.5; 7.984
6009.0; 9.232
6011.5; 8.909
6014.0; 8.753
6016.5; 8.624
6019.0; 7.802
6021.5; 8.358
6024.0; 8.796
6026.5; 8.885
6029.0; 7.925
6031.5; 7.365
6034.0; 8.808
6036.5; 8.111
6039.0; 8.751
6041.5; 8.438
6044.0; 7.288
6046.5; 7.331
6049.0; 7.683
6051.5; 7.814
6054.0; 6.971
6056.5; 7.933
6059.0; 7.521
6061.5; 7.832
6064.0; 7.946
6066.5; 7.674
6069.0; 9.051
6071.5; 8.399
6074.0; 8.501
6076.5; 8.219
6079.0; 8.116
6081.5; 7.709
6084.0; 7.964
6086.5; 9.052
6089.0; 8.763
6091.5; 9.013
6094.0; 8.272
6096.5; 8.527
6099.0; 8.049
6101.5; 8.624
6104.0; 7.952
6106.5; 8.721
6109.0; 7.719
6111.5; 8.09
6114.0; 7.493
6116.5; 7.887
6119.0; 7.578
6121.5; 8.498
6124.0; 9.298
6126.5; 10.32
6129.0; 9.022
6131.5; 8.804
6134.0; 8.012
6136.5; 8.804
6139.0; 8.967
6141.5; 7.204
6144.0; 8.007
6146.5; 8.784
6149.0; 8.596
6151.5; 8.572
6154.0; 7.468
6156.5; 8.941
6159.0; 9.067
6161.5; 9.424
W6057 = 3.4 angstrom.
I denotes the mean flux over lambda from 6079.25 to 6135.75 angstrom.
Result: 8.42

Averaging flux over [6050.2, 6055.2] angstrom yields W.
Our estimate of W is 7.4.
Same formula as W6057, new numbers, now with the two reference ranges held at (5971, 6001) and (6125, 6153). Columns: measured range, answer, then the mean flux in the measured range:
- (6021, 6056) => 2.7 angstrom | 8.03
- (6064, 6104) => 1.4 angstrom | 8.37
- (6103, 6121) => 1.5 angstrom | 7.94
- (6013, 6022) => 0.3 angstrom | 8.38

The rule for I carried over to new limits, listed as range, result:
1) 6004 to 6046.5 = 8.36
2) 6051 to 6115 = 8.16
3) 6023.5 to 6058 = 7.99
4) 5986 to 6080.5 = 8.32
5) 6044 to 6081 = 7.9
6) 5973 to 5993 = 8.69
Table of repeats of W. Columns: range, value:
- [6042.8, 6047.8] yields 7.31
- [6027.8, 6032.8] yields 7.65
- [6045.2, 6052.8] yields 7.6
